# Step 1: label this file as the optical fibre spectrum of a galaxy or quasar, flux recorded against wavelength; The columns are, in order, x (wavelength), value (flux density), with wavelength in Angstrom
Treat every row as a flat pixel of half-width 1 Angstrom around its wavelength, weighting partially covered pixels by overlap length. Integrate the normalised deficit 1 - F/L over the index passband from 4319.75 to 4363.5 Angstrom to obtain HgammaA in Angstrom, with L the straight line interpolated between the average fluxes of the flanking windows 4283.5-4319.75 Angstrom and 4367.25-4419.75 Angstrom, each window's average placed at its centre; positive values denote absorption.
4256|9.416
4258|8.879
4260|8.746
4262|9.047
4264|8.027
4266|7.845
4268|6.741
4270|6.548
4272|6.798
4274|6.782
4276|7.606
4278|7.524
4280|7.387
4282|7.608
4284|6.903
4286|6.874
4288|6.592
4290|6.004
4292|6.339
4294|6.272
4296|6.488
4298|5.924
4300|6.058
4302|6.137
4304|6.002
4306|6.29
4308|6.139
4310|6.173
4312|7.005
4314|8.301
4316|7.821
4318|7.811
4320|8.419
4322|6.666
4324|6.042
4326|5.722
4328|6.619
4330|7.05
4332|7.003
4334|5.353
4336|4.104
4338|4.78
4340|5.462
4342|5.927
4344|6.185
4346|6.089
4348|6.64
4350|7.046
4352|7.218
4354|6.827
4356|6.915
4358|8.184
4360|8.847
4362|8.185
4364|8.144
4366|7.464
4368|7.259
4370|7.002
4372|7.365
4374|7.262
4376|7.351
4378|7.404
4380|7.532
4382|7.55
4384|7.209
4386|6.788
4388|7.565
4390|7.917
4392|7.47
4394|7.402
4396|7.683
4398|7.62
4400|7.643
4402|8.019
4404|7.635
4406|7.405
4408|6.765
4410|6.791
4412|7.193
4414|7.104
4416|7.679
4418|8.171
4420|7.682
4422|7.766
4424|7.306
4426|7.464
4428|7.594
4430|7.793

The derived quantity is 2.5 Angstrom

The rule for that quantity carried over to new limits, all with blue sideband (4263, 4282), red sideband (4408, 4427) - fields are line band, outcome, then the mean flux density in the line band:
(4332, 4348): 3.82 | 5.59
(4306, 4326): 0.76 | 7.04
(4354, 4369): -0.86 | 7.79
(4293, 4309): 2.49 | 6.16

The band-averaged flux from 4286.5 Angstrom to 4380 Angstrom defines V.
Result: 6.75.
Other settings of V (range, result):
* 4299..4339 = 6.47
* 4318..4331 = 6.83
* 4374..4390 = 7.37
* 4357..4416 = 7.51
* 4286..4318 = 6.56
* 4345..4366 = 7.41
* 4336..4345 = 5.42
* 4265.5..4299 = 6.82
